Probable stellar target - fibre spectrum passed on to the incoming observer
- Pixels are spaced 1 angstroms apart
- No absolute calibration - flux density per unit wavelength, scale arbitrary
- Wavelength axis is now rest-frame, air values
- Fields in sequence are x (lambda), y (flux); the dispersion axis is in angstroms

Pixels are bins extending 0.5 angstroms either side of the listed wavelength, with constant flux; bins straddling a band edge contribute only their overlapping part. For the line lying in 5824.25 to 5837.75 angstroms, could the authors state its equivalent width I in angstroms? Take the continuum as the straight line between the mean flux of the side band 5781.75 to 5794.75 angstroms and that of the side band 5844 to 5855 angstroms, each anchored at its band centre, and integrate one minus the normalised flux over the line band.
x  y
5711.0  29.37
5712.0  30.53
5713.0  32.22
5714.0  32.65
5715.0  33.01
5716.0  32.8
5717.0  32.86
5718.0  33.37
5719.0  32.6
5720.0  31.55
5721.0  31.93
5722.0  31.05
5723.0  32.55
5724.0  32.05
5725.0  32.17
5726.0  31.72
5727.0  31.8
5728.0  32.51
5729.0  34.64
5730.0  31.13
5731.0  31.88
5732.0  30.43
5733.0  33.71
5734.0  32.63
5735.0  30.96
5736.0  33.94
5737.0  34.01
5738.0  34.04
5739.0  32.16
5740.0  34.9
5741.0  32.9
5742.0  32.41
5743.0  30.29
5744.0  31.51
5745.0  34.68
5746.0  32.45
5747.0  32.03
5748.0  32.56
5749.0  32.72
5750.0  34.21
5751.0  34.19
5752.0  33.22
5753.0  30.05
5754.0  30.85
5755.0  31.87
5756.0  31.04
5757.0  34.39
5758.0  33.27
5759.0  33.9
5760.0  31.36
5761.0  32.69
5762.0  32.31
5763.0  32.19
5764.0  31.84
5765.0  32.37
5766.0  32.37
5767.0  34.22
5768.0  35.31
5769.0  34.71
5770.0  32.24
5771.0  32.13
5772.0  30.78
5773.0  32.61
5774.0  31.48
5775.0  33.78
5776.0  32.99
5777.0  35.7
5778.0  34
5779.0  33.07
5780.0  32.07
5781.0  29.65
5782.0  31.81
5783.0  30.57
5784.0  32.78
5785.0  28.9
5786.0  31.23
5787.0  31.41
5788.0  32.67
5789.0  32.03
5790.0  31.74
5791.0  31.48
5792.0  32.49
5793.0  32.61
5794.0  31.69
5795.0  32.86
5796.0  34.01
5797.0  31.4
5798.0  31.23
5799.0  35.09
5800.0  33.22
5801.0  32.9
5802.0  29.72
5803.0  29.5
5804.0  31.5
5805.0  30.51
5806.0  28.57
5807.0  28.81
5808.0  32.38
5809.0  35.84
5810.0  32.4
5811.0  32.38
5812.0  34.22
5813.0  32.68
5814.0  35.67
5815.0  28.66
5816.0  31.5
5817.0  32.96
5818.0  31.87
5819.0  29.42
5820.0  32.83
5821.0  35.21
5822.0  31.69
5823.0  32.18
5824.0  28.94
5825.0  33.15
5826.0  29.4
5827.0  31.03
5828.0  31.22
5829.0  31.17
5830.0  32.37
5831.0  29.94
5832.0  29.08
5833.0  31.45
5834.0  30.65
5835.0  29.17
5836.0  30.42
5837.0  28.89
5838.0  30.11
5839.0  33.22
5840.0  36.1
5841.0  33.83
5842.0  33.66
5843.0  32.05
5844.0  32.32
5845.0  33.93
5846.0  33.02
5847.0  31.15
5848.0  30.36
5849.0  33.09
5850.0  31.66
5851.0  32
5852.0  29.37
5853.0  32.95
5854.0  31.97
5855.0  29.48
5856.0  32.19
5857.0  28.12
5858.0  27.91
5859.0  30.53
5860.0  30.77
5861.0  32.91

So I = 0.5 angstroms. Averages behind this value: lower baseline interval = 31.7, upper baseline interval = 31.9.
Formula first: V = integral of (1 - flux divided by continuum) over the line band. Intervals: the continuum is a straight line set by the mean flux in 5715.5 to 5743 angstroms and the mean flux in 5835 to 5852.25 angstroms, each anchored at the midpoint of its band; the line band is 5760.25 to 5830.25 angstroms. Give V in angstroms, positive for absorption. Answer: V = 0.2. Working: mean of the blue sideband 32.5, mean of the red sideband 32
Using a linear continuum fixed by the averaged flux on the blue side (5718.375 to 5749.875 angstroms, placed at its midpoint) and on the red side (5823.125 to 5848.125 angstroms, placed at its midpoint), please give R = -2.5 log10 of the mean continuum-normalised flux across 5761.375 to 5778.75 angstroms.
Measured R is -0.03 mag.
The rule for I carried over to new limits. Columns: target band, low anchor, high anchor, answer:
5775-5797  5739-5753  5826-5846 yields 0.0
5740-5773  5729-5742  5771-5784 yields 0.0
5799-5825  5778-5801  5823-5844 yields -0.2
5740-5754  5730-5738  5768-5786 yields 0.0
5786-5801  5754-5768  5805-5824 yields -0.1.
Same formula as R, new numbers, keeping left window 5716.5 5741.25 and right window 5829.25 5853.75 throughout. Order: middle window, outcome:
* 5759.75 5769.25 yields -0.02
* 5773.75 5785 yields -0.01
